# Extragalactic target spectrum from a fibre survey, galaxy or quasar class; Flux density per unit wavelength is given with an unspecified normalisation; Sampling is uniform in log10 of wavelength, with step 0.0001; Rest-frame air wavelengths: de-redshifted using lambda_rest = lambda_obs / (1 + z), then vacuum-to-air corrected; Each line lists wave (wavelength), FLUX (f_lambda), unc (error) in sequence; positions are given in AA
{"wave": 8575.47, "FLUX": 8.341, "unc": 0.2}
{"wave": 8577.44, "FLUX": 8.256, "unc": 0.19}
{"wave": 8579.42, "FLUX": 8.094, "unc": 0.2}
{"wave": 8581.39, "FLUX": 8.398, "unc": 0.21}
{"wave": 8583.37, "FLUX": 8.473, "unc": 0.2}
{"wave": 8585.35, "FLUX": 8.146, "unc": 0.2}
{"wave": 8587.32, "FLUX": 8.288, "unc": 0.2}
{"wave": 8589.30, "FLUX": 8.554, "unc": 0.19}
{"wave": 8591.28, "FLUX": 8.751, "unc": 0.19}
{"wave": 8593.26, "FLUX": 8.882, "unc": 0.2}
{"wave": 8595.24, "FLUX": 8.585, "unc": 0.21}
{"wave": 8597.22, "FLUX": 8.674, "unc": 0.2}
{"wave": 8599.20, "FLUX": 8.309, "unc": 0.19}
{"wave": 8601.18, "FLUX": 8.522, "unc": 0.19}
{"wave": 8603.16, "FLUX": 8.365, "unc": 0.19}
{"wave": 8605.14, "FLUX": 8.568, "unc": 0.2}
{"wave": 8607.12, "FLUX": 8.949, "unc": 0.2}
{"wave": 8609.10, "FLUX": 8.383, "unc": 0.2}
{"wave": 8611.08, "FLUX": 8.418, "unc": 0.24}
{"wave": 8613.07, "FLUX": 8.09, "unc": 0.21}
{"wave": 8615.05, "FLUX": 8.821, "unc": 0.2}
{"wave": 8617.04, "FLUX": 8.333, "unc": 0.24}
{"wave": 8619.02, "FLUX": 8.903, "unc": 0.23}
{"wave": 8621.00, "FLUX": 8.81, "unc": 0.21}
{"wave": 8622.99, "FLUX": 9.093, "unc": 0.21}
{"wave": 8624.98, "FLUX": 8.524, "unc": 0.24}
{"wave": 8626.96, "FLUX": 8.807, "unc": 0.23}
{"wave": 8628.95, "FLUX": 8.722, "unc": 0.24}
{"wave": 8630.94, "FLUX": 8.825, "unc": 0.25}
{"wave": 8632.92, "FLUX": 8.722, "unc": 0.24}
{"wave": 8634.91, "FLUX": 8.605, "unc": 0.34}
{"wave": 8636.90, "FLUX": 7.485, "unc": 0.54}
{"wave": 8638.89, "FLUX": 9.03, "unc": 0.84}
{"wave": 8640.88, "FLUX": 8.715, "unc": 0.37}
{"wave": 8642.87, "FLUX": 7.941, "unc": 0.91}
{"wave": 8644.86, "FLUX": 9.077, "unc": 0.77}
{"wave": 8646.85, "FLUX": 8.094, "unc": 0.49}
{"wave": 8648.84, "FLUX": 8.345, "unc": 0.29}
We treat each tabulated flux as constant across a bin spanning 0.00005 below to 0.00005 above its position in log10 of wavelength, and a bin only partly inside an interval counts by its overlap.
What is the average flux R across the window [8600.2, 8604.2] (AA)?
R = 8.45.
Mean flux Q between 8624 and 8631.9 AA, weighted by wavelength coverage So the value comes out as 8.72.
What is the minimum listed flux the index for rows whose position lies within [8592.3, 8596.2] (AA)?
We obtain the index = 8.585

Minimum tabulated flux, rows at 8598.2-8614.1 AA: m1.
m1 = 8.09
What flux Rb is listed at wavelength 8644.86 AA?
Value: 9.077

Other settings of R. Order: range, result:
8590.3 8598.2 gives 8.72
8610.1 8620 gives 8.51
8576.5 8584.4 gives 8.3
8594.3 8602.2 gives 8.52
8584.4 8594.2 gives 8.52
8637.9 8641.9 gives 8.86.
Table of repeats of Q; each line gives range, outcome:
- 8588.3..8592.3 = 8.64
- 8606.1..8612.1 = 8.58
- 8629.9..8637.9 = 8.41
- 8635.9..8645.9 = 8.45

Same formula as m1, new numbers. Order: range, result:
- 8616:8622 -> 8.333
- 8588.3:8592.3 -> 8.554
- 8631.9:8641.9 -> 7.485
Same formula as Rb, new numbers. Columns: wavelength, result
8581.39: 8.398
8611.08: 8.418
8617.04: 8.333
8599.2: 8.309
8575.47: 8.341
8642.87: 7.941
